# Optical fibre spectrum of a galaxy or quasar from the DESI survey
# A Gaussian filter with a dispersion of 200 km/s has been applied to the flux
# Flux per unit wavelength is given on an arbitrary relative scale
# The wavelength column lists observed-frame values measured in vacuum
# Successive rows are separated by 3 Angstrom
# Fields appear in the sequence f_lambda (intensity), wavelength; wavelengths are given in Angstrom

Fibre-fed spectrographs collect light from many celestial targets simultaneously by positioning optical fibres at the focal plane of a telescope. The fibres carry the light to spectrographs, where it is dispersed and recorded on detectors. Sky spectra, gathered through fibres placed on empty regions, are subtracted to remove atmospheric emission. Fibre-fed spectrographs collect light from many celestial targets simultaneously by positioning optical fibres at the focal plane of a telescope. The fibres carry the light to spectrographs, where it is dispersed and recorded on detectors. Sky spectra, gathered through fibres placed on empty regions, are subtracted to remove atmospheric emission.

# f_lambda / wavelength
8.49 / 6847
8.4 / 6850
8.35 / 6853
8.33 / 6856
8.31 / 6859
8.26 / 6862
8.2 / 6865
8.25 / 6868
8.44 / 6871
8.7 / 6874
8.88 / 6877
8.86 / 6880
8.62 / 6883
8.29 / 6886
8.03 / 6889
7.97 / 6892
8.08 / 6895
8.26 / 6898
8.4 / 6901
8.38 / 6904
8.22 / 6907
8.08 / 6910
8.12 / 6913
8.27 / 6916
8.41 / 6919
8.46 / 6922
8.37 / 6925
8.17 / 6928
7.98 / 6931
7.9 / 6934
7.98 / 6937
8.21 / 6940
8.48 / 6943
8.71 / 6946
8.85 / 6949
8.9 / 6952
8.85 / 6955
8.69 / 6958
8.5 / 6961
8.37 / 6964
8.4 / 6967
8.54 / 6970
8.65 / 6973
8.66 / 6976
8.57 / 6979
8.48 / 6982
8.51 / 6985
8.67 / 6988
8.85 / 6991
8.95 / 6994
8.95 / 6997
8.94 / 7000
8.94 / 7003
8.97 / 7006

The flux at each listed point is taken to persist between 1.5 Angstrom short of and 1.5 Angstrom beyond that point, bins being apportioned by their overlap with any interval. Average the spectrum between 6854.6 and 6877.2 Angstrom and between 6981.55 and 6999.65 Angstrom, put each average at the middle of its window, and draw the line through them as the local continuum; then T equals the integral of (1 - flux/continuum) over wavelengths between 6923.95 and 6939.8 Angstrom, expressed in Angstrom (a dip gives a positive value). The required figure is 0.9 Angstrom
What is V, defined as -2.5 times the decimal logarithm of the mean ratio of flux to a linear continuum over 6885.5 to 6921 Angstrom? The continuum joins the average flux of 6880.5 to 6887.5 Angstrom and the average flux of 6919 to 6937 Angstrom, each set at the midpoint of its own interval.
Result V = 0.02 mag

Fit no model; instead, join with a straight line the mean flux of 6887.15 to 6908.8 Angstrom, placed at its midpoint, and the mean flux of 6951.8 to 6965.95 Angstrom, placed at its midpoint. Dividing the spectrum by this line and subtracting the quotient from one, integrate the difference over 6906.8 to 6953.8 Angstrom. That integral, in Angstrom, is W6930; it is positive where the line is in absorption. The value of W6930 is 0.6 Angstrom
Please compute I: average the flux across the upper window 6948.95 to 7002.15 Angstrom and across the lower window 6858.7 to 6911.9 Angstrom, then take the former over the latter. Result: 1.04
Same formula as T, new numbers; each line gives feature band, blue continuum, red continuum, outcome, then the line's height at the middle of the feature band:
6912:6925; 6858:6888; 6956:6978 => 0.3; 8.51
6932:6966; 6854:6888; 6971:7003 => 0.6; 8.64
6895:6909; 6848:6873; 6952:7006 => 0.3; 8.46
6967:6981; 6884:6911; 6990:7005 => 0.3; 8.76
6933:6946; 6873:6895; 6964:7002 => 0.5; 8.57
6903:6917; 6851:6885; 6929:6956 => 0.4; 8.44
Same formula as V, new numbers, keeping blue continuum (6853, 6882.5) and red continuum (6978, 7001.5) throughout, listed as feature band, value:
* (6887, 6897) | 0.06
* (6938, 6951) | 0.01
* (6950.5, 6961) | -0.01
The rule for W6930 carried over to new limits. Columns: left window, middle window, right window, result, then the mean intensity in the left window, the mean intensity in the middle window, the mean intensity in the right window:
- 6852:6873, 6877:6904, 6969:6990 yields 0.1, 8.31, 8.35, 8.59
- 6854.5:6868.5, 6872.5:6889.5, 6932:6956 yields -0.6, 8.27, 8.59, 8.47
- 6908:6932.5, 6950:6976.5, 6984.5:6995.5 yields -0.2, 8.23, 8.62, 8.77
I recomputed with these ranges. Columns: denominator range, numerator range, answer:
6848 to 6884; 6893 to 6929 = 0.98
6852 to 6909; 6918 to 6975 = 1.01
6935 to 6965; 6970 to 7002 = 1.02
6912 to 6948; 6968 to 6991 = 1.04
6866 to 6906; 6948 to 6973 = 1.03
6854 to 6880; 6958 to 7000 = 1.02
